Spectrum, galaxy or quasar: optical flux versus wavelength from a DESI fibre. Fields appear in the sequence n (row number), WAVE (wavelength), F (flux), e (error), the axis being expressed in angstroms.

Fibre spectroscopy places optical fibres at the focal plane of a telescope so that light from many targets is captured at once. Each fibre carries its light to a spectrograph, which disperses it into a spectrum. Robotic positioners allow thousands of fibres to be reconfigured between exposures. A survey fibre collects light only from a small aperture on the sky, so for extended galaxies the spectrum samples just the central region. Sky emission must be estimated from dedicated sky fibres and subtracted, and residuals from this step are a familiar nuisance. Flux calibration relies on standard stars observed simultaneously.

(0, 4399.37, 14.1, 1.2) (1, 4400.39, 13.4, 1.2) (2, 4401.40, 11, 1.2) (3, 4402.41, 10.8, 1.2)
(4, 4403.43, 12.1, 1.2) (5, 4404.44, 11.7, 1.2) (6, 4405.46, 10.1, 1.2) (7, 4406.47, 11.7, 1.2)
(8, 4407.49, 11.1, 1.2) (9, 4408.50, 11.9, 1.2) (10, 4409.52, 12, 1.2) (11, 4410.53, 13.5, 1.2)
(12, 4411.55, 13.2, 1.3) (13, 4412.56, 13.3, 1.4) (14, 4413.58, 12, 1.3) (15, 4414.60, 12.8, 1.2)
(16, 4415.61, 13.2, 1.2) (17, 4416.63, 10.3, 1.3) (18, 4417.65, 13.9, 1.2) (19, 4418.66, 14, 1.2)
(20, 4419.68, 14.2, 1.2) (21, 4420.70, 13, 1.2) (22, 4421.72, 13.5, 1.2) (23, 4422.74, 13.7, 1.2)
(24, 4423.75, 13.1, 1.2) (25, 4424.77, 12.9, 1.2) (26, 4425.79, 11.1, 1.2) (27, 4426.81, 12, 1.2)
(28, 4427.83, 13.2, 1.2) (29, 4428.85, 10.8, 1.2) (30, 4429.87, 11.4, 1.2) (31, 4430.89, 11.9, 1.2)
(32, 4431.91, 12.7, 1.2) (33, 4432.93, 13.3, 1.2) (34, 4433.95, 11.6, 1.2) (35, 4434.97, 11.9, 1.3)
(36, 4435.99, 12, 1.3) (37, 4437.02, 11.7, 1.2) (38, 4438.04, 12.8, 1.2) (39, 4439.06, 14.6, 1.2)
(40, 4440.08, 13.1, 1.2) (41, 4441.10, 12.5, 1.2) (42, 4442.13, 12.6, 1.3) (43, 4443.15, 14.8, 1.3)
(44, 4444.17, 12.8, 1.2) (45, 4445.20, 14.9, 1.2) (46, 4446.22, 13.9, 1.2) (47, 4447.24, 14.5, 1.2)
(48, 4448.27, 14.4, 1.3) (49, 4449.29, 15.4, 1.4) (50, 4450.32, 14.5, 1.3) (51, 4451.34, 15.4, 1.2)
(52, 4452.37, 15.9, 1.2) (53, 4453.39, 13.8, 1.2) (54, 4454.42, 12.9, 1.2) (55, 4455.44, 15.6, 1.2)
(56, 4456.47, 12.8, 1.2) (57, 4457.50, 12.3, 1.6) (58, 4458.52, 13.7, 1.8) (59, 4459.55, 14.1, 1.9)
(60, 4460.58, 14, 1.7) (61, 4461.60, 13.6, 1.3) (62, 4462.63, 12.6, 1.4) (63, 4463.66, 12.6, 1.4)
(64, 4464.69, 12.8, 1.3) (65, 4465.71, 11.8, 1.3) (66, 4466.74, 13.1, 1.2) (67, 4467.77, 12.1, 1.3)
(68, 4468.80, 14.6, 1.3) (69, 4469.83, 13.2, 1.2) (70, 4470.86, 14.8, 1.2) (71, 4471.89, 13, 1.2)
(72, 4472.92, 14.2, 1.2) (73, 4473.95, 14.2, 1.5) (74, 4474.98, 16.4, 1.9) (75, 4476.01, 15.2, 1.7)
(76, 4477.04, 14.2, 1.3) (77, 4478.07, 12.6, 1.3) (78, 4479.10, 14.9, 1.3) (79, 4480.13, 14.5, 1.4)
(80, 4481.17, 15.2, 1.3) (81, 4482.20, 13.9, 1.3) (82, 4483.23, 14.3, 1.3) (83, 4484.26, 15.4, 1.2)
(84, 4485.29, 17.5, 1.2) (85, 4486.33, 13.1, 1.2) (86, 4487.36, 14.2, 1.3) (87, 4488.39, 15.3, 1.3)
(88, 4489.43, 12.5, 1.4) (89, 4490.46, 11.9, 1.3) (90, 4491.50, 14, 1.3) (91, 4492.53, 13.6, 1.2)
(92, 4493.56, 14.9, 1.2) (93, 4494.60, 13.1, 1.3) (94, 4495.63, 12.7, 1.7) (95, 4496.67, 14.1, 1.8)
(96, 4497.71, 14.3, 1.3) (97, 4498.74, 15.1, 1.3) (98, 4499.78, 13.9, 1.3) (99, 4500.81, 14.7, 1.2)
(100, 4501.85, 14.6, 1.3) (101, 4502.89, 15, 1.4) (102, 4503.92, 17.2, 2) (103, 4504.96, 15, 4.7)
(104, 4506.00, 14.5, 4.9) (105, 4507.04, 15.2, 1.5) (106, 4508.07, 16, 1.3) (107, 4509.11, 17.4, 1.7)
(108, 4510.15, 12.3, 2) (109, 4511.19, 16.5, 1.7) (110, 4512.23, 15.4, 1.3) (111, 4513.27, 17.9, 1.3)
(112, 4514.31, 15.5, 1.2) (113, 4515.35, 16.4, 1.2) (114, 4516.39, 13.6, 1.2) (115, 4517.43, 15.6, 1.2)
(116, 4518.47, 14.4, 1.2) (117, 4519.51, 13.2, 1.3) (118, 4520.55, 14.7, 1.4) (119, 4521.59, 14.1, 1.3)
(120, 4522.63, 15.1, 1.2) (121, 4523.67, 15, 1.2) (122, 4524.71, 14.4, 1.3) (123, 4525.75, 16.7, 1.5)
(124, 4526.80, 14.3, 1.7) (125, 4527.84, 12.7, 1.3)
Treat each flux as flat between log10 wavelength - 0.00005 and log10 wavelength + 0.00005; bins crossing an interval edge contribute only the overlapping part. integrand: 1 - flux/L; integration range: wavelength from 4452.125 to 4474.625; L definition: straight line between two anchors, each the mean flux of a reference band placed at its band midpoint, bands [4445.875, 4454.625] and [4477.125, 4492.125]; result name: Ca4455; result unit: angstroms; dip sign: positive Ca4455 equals 1.4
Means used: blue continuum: 14.6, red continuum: 14.2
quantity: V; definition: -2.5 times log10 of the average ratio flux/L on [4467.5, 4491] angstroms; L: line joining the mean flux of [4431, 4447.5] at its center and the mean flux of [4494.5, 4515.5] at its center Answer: 0.00 mag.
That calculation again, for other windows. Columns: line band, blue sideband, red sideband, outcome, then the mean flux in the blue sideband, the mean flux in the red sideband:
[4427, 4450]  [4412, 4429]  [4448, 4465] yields 0.03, 12.8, 13.9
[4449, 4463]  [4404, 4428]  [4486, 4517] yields -0.04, 12.6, 14.7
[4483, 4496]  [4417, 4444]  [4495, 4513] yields 0.04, 12.8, 15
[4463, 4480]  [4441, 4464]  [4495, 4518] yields 0.05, 13.9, 15.1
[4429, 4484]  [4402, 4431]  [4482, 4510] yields -0.01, 12.4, 14.6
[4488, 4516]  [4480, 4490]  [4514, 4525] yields -0.01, 14.6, 14.7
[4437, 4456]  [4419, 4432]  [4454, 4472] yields -0.09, 12.6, 13.3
